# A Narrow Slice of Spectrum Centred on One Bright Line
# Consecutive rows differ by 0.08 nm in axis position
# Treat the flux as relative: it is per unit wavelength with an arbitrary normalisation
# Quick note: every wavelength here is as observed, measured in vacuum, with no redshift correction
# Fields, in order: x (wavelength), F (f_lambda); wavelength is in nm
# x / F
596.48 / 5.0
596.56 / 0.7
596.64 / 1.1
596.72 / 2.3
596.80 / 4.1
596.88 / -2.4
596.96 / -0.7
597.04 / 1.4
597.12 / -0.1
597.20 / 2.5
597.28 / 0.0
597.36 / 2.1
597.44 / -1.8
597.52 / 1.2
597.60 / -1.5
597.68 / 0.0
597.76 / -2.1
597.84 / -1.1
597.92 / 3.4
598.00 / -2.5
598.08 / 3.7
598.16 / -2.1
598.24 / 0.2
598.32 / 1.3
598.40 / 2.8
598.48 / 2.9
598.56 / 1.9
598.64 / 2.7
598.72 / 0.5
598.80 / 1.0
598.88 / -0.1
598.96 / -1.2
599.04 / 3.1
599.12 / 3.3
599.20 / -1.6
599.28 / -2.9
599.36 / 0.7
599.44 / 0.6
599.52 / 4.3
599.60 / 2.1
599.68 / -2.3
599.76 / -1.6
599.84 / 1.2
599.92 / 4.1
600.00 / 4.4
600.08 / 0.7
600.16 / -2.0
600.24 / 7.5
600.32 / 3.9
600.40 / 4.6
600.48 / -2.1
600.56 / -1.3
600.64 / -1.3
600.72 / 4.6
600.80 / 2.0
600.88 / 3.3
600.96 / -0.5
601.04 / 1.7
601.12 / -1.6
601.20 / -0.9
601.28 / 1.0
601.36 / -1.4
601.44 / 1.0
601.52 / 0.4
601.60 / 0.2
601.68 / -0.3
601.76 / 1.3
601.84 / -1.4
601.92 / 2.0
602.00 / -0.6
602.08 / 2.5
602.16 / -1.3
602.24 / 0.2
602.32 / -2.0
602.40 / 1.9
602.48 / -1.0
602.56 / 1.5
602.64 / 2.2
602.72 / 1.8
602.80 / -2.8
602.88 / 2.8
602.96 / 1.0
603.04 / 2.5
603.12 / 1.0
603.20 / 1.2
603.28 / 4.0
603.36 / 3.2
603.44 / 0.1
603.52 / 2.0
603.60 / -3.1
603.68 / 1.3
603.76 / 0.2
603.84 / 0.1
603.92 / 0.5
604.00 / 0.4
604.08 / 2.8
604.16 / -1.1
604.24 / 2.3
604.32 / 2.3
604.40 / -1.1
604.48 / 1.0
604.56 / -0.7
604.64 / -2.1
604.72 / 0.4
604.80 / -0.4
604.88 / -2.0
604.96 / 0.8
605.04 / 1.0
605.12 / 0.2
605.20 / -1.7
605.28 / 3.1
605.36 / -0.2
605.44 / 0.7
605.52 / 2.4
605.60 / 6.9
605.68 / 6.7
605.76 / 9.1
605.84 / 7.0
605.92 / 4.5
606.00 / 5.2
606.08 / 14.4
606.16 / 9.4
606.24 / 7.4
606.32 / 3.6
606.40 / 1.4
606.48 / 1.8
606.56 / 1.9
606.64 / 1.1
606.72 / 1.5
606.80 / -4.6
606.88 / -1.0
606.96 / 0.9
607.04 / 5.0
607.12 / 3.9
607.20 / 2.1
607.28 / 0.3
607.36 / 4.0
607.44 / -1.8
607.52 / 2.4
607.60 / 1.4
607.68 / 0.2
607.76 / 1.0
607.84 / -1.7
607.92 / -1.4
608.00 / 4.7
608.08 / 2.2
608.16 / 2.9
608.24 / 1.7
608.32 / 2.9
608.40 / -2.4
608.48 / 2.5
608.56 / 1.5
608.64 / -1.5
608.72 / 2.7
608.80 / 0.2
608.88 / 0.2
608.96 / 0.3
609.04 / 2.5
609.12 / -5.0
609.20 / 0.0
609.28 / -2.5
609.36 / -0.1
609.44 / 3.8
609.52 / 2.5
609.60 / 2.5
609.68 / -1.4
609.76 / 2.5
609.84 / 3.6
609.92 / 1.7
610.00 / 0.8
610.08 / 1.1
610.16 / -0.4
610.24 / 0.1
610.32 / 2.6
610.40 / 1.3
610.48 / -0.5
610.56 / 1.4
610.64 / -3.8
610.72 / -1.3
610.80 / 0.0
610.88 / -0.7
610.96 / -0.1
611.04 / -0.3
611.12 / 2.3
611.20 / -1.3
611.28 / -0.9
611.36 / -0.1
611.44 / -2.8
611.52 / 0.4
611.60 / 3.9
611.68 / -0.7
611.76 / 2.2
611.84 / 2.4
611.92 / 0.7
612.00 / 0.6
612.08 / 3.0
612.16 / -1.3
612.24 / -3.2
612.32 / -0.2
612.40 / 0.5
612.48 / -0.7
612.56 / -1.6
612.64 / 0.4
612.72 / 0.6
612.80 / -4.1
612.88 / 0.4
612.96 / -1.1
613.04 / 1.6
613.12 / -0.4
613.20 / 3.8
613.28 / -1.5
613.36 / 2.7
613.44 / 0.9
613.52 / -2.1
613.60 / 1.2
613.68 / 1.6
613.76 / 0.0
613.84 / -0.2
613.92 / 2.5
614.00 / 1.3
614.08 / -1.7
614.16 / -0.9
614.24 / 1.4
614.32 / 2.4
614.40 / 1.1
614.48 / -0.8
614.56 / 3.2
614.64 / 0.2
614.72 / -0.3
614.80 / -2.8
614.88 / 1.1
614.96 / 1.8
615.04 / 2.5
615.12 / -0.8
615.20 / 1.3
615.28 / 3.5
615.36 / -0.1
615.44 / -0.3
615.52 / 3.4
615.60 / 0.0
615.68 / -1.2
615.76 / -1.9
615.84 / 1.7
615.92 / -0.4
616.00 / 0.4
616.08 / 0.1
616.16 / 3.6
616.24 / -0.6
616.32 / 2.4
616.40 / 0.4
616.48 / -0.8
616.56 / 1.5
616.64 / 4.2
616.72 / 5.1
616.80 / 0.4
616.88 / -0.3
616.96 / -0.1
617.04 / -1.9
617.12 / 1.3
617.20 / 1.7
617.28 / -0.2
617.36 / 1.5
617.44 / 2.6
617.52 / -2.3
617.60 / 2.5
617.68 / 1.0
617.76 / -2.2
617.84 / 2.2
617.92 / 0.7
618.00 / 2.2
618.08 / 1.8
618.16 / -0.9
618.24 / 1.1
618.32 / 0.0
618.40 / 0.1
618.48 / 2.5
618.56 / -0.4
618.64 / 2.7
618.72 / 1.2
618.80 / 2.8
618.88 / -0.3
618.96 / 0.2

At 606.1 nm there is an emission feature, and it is [O II]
